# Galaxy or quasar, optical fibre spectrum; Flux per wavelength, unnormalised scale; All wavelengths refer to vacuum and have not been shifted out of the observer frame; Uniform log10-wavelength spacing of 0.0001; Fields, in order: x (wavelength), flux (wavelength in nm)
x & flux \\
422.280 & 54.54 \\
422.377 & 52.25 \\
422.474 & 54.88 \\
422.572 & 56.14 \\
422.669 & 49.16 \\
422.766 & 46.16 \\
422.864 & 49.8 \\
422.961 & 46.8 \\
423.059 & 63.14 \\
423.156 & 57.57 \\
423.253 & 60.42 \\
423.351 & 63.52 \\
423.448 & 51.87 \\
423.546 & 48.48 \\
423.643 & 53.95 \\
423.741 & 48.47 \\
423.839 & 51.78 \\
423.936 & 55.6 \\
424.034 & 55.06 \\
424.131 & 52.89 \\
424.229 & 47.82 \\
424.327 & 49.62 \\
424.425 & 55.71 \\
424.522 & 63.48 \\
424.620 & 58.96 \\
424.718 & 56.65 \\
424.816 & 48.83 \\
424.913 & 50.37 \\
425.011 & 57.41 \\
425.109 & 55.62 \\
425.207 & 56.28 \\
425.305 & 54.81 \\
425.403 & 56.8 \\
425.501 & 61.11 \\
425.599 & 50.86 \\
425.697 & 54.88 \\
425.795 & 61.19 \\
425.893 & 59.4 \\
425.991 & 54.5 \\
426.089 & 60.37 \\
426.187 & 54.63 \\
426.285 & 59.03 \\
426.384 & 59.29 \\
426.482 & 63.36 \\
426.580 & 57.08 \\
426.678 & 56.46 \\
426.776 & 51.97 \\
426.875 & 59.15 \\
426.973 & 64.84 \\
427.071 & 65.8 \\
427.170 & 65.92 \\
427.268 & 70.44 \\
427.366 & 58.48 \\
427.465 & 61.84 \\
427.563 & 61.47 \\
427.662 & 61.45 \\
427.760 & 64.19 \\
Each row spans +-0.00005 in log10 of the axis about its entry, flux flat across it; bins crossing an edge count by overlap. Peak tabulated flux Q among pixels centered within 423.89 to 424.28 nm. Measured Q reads 55.6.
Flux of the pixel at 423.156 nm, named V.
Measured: 57.57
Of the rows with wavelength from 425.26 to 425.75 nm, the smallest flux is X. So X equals 50.86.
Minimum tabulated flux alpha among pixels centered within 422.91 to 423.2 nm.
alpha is 46.8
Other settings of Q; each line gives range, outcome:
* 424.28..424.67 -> 63.48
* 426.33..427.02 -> 64.84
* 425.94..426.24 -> 60.37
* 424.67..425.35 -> 57.41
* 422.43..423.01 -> 56.14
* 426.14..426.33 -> 59.03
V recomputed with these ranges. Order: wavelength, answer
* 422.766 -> 46.16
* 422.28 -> 54.54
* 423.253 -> 60.42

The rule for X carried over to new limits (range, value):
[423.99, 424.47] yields 47.82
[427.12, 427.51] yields 58.48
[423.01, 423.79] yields 48.47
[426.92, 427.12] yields 64.84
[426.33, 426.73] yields 56.46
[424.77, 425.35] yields 48.83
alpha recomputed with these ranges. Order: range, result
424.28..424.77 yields 49.62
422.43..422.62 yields 54.88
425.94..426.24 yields 54.5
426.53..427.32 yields 51.97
